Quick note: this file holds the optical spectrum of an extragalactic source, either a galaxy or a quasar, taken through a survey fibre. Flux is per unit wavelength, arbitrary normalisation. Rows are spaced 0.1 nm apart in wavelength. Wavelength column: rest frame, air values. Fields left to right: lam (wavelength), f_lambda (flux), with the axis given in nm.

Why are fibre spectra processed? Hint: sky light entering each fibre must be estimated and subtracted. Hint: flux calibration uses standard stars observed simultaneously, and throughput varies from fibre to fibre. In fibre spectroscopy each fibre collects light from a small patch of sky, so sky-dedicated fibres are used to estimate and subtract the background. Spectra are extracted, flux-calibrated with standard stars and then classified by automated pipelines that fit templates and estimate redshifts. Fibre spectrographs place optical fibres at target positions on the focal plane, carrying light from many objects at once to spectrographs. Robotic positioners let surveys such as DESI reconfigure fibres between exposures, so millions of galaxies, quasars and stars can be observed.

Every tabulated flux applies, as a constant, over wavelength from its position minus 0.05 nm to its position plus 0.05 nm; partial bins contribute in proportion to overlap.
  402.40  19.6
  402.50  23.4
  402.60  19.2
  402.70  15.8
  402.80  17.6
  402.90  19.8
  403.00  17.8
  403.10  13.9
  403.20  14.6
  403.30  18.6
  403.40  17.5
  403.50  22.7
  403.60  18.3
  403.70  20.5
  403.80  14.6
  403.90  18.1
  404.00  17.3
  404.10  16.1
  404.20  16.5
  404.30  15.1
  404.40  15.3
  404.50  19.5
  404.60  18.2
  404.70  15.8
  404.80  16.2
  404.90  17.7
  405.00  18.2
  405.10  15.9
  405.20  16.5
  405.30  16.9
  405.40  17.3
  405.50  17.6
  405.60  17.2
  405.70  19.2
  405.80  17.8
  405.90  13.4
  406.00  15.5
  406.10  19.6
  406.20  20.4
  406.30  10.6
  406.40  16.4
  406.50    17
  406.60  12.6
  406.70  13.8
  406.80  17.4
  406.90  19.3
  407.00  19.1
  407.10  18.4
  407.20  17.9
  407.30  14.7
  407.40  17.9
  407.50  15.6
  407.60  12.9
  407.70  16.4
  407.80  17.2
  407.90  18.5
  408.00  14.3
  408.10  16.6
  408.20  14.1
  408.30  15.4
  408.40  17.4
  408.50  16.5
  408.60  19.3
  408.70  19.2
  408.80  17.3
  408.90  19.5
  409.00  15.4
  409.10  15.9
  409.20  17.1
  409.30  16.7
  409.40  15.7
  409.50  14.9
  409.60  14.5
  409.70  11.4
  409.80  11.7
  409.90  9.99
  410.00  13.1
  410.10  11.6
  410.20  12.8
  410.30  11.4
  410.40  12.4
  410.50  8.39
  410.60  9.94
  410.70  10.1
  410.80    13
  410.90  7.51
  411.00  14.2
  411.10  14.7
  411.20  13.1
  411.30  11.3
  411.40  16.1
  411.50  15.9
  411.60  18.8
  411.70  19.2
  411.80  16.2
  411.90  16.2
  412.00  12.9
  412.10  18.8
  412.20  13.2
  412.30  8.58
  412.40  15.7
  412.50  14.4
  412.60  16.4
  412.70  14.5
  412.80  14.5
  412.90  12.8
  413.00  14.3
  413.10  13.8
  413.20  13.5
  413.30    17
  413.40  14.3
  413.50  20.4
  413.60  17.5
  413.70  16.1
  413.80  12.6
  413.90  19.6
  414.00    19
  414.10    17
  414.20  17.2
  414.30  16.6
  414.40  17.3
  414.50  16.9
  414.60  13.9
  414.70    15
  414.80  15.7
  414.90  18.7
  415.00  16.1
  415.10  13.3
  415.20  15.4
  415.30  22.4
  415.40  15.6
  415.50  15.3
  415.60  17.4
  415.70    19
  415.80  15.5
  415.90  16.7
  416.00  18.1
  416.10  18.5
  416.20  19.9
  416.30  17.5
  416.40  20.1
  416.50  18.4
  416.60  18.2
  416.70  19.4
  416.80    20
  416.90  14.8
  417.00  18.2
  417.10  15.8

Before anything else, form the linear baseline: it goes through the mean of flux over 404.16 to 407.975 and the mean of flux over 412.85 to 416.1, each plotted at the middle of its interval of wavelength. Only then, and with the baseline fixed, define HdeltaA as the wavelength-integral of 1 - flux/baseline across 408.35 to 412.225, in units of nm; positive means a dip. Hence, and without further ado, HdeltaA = 0.49 nm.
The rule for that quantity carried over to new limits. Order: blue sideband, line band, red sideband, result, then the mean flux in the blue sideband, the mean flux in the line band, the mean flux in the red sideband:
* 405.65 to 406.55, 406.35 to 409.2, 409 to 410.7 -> -0.33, 16.7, 16.7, 13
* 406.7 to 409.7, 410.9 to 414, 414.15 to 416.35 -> 0.30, 16.6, 15.2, 16.9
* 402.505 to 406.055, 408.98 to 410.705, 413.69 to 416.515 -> 0.42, 17.3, 13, 17.1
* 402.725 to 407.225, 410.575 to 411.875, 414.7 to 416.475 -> 0.25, 17.1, 14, 17.3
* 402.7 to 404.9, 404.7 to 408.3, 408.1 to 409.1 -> 0.13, 17.3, 16.5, 17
